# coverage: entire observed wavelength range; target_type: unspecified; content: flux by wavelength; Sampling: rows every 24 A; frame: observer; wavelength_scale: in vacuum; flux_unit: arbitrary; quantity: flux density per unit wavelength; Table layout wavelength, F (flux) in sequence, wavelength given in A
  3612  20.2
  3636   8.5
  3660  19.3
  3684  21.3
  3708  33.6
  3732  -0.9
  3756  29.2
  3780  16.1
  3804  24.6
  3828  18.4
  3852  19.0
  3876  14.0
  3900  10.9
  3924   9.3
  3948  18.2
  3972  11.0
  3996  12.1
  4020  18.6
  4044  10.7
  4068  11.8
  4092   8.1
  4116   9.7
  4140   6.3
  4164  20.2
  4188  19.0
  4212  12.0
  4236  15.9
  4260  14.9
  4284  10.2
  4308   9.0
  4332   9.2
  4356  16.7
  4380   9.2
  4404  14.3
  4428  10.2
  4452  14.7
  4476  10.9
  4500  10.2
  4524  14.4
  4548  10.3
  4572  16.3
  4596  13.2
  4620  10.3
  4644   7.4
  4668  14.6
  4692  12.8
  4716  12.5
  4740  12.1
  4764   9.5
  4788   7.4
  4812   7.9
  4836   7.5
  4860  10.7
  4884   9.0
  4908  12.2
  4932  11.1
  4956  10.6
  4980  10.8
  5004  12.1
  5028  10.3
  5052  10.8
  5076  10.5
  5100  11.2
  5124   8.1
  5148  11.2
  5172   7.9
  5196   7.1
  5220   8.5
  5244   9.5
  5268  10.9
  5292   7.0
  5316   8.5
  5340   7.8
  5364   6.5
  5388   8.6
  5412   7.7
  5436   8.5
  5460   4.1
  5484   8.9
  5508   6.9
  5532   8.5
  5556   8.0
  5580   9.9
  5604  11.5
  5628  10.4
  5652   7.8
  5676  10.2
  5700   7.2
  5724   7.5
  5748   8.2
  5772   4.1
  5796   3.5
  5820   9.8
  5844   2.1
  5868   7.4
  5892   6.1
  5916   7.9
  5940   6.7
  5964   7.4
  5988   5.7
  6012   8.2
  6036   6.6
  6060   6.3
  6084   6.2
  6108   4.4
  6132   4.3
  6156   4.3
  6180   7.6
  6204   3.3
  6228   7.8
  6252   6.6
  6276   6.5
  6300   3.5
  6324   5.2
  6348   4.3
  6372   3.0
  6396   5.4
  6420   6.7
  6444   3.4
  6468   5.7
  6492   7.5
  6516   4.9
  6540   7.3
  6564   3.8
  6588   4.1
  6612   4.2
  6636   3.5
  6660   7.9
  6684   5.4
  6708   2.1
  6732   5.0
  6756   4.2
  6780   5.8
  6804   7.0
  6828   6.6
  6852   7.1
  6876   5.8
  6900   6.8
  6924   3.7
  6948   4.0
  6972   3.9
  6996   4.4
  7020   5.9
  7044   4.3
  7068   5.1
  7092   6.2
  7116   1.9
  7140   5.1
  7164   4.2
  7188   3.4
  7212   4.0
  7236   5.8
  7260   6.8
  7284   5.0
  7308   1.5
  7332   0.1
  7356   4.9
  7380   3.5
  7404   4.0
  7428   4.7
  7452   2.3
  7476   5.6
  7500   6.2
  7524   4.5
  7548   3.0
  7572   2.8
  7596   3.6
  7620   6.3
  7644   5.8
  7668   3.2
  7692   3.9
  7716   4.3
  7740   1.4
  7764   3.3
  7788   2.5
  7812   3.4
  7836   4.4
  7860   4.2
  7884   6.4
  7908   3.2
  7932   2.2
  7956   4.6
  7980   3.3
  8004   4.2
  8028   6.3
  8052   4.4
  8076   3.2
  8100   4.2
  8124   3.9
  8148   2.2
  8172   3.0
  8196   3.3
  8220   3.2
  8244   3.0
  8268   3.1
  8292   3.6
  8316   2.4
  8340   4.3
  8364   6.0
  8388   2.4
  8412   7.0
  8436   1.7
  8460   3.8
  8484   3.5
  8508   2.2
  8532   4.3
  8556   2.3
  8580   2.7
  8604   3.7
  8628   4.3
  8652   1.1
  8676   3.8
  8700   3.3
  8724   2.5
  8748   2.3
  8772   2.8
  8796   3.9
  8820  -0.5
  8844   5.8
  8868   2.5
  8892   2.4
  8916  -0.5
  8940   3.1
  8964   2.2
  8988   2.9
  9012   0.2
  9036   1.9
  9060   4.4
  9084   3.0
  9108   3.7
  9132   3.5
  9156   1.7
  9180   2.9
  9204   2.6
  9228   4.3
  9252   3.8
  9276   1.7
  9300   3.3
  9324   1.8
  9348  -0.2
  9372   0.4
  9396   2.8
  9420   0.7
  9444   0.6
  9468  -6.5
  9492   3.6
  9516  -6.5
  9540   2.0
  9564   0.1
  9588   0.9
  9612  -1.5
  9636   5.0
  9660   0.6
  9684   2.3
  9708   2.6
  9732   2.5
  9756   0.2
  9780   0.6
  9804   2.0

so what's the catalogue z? 0.72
